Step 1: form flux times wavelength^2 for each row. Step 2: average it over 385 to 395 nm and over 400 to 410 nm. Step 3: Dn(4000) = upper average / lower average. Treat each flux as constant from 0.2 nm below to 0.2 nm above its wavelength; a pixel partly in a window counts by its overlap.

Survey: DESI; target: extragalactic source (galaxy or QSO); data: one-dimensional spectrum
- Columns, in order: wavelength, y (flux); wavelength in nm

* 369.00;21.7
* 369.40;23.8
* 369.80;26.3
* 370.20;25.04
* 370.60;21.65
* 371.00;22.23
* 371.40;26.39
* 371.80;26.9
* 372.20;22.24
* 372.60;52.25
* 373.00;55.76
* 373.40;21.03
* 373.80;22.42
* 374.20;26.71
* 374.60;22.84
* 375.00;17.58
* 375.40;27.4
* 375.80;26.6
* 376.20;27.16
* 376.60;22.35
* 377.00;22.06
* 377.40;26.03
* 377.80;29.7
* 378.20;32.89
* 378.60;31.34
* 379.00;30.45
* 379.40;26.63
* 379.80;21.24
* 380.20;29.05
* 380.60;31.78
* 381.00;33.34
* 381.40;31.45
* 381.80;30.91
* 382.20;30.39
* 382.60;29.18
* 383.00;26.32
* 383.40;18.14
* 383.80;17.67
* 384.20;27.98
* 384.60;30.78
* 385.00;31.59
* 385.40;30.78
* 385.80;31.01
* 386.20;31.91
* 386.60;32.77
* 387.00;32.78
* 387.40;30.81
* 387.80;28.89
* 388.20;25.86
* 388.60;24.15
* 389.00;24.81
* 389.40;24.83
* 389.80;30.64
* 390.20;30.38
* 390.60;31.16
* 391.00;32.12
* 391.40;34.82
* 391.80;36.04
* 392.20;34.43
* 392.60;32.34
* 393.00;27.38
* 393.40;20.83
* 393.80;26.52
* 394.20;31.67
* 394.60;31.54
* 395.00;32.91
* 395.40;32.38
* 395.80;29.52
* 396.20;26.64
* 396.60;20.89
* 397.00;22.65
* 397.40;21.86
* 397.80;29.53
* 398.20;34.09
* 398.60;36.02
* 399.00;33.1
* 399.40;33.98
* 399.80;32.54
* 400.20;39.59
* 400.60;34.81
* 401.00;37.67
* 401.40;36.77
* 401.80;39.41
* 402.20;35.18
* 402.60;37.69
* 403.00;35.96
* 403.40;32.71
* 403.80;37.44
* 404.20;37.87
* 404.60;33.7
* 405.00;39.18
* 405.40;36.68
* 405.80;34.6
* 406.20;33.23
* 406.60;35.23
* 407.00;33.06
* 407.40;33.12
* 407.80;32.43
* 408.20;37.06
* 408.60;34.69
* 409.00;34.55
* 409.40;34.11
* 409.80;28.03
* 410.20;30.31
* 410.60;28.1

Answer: 1.27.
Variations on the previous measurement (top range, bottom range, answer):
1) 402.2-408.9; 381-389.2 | 1.37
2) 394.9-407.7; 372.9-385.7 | 1.36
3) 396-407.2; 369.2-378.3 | 1.43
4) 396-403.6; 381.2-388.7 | 1.23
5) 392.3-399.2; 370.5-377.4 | 1.19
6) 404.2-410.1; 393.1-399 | 1.27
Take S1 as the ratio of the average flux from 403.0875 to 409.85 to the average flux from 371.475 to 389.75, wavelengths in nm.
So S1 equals 1.22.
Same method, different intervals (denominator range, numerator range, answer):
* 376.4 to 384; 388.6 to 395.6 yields 1.10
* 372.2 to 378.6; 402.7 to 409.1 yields 1.22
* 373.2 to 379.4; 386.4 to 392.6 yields 1.18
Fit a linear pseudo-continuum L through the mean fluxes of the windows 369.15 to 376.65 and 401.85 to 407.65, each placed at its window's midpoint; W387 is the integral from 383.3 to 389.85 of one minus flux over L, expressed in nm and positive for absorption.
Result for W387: 0.58 nm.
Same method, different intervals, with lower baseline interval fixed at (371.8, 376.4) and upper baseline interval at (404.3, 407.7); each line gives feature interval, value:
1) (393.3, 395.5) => 0.22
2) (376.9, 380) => 0.23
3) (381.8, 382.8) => 0.02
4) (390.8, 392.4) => -0.10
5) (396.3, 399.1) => 0.45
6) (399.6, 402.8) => -0.25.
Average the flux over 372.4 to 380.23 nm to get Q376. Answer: 28.6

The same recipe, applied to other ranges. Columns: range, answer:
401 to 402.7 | 37.3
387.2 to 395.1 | 29.6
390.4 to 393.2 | 32.6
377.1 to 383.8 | 28.3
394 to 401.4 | 31.3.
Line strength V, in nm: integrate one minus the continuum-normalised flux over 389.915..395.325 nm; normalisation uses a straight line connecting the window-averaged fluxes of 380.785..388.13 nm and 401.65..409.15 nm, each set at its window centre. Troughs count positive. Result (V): 0.11 nm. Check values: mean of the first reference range 29.2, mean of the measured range 31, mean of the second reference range 35.4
